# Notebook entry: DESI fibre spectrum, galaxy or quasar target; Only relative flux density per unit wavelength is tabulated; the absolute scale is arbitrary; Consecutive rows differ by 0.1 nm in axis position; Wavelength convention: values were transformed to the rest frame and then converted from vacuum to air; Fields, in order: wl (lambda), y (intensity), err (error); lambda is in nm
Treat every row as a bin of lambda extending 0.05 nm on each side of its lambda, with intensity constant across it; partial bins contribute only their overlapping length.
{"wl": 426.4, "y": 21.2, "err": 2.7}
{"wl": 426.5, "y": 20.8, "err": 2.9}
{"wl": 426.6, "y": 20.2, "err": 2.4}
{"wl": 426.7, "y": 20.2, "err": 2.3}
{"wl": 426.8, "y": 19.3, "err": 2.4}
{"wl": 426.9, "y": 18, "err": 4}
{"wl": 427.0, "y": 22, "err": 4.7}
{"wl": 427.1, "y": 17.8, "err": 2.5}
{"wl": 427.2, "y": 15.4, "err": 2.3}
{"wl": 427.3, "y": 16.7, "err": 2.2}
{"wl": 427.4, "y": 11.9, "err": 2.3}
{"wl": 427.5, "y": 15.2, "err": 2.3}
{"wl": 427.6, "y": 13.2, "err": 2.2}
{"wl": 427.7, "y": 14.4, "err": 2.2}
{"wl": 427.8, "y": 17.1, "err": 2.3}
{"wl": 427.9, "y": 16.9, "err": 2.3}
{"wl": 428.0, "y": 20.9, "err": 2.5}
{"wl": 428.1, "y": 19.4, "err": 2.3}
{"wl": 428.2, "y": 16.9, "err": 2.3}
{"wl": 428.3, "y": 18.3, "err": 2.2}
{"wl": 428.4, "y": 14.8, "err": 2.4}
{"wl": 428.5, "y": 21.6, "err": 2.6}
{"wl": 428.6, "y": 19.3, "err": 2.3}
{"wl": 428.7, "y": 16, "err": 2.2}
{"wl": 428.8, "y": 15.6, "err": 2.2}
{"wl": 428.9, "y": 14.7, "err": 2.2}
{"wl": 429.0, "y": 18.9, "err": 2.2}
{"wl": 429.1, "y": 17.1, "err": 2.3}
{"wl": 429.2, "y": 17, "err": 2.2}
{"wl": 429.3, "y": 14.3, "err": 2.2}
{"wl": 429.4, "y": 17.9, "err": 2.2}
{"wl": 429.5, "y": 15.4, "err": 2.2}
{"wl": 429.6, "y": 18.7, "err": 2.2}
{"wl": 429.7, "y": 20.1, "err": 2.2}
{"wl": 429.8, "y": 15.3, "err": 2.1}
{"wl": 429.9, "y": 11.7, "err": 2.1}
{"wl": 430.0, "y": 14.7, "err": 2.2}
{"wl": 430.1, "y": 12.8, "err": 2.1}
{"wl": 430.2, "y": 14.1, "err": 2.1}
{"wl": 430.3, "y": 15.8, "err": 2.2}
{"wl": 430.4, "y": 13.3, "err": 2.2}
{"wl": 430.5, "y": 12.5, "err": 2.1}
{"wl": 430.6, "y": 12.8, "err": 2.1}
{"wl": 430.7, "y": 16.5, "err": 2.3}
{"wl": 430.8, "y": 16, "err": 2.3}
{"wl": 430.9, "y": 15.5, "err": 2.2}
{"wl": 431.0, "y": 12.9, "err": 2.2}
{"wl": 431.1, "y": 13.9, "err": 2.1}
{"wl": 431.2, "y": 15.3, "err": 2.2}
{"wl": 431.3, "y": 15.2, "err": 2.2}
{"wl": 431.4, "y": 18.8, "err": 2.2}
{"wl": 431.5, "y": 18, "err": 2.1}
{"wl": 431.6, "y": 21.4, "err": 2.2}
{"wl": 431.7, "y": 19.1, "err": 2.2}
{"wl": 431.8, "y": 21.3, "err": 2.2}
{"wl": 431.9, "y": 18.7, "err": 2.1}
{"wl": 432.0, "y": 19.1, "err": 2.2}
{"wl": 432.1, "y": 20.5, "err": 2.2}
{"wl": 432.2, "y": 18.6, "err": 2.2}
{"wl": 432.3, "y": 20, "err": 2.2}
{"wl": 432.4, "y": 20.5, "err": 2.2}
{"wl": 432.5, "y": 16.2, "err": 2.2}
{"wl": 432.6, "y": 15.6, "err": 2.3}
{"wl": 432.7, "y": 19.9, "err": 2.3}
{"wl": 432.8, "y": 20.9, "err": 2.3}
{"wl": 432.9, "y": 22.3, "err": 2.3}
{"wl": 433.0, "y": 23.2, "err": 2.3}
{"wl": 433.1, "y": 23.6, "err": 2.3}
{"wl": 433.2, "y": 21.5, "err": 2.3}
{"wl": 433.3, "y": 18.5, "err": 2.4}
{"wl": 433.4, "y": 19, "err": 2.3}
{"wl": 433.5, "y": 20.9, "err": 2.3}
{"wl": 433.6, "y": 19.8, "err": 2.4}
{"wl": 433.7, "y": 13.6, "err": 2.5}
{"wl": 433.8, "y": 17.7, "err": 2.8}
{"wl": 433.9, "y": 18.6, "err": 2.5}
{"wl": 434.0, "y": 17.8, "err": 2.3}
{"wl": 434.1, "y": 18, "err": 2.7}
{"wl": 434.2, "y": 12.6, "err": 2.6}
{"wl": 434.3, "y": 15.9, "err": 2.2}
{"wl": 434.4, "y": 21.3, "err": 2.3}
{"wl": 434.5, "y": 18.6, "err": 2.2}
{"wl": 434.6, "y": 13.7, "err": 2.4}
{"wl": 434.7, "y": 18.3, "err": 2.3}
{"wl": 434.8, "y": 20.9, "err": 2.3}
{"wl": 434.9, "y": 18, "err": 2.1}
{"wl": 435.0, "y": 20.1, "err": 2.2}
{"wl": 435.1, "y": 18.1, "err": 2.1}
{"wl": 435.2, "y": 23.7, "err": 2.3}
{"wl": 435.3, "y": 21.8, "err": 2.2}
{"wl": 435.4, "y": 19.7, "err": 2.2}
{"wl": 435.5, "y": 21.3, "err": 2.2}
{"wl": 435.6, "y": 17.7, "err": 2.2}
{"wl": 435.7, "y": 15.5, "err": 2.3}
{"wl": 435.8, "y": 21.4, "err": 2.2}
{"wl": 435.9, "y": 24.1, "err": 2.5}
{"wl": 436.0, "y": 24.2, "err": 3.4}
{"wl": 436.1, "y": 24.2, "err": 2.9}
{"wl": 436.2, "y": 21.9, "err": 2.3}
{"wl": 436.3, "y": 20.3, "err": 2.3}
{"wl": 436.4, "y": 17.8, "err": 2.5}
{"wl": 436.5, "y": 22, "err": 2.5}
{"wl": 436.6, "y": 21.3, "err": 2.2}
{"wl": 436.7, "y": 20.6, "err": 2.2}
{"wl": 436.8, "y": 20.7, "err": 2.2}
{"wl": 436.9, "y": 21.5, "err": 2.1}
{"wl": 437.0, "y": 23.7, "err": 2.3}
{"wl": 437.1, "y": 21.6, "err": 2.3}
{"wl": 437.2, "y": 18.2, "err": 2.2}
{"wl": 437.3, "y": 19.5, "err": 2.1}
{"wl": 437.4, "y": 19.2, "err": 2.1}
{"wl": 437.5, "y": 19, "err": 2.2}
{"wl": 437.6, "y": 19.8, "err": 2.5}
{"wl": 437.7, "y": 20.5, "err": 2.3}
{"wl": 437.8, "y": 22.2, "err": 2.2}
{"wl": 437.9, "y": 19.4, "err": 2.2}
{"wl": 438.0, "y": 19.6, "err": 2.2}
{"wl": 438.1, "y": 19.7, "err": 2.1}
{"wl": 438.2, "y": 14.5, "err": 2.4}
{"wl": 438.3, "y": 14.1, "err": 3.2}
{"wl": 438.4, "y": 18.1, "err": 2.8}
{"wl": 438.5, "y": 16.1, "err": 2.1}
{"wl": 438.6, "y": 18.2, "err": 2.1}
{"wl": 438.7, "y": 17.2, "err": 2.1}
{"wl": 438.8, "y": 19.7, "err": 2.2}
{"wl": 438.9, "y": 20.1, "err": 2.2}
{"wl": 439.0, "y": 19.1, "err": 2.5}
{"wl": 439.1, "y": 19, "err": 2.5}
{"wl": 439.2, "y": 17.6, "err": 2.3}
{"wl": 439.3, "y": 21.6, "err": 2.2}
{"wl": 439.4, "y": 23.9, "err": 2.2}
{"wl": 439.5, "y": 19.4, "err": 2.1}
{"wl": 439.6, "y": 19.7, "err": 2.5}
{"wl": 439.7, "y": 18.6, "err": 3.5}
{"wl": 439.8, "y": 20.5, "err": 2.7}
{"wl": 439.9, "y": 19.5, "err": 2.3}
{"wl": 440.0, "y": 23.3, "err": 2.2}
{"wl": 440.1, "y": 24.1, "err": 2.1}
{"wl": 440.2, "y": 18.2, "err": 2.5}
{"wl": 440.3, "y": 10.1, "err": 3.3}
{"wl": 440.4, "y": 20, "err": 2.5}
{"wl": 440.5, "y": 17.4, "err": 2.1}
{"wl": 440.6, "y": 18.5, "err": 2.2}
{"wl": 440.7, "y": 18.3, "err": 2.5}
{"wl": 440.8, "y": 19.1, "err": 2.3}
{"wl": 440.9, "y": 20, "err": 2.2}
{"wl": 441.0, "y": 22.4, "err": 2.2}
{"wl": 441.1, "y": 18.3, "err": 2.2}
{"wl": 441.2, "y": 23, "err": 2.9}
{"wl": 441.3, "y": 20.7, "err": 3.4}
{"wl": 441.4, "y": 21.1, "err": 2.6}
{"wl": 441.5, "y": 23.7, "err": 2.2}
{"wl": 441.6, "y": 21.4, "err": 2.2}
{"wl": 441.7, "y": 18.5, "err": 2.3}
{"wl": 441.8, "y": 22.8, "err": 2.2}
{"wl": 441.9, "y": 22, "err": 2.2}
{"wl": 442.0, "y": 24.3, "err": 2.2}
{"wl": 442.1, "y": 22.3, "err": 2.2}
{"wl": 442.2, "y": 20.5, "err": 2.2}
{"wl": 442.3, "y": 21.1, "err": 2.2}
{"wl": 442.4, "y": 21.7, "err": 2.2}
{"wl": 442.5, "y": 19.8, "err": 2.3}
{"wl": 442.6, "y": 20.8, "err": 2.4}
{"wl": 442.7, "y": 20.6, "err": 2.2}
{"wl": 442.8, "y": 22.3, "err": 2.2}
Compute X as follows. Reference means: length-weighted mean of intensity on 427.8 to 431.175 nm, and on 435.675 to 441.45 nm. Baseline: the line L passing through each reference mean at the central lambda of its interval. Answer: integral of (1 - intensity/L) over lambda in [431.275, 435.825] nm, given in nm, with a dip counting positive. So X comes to -0.34 nm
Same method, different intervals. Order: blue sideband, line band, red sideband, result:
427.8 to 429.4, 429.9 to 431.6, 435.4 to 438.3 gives 0.301 nm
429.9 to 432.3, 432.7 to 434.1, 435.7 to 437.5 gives -0.110 nm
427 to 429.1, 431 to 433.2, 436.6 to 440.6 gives -0.148 nm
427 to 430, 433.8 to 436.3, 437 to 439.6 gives -0.146 nm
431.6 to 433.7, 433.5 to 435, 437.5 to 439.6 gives 0.147 nm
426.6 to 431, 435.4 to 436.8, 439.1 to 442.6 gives -0.154 nm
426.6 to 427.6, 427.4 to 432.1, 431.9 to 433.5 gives 0.525 nm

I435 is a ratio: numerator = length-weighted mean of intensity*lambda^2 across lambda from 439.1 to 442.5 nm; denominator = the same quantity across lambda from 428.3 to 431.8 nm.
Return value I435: 1.32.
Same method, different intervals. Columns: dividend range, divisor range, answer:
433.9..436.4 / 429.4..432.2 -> 1.22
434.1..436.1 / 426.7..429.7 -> 1.17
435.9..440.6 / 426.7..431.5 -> 1.27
